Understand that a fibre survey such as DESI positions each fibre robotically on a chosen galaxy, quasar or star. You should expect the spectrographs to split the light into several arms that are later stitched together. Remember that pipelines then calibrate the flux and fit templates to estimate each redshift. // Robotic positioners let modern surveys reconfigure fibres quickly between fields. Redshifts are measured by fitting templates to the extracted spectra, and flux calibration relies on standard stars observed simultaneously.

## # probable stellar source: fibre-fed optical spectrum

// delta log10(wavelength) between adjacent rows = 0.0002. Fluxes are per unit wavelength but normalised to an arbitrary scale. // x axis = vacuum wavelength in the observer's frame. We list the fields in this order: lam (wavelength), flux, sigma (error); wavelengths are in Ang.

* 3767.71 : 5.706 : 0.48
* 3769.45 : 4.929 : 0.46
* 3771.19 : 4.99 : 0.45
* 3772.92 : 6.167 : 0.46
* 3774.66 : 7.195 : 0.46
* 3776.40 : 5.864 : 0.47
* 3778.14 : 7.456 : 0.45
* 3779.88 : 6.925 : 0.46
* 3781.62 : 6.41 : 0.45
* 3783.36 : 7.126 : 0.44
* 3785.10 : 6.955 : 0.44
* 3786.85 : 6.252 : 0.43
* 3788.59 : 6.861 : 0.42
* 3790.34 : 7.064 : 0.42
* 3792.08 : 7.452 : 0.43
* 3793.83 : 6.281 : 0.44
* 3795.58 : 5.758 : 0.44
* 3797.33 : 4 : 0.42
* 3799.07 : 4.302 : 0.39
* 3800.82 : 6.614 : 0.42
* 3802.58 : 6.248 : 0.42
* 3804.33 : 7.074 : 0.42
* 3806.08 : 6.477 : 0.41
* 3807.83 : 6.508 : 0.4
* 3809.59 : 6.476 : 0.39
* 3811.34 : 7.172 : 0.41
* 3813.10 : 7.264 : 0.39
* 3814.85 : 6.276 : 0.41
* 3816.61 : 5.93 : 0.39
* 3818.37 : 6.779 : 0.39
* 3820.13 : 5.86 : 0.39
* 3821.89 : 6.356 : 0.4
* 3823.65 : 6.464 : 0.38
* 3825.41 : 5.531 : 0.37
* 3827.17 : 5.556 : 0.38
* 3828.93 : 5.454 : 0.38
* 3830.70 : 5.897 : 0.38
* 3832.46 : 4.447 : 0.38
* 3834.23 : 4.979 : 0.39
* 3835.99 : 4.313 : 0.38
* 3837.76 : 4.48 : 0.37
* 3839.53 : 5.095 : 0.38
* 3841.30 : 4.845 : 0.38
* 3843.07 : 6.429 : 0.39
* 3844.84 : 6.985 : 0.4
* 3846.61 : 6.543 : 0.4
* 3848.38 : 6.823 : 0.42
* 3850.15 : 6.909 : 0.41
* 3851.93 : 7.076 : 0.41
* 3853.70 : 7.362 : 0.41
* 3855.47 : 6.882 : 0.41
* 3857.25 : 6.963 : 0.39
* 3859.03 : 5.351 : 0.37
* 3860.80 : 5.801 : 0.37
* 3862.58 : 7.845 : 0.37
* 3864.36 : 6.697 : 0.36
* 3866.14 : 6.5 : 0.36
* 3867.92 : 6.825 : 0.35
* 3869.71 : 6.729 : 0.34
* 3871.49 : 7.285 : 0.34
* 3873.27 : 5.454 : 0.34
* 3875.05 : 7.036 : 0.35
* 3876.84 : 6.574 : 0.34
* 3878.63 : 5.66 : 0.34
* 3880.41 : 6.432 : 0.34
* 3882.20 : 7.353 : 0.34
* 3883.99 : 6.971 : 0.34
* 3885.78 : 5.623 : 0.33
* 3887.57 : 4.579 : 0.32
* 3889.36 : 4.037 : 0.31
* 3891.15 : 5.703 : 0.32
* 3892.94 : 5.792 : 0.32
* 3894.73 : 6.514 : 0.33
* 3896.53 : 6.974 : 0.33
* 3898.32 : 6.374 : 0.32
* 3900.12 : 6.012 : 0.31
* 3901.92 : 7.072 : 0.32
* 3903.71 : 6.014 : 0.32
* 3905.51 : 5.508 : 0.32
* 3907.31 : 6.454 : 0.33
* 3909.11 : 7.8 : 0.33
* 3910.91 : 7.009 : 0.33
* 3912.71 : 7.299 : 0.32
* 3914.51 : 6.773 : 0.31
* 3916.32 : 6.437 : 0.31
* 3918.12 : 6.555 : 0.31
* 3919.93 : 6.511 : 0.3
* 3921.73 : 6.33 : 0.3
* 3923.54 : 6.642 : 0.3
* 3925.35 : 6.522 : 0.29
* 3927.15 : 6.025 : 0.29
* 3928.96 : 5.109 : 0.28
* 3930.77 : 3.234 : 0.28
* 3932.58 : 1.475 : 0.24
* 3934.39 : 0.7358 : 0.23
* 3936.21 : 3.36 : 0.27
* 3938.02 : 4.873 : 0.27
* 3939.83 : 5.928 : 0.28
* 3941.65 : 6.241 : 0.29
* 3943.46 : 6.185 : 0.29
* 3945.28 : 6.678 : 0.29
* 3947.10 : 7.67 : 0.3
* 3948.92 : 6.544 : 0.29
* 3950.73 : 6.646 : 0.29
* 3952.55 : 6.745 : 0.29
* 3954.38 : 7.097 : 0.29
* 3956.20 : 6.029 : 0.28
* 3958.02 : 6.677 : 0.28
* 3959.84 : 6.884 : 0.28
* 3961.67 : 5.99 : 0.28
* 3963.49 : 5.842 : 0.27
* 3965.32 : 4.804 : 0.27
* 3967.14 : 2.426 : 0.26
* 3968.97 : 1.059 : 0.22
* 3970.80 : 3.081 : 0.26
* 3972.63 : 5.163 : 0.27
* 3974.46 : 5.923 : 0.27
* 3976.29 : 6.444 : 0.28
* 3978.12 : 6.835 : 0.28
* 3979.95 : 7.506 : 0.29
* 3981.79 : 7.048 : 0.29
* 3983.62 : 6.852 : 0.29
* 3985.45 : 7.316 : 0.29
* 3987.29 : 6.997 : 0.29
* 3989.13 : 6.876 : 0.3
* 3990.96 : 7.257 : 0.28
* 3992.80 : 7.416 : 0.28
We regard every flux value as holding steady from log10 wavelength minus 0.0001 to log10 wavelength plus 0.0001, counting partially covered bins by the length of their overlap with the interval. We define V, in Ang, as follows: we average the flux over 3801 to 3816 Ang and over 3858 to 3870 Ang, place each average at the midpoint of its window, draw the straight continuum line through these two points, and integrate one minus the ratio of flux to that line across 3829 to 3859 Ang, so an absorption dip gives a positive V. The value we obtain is 2.76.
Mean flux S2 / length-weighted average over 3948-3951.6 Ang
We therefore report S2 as 6.61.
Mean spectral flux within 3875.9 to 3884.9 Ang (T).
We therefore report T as 6.59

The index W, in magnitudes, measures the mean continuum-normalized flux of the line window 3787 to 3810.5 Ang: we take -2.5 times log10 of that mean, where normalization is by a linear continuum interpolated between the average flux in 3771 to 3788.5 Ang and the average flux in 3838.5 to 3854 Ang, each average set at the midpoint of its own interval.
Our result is 0.05 mag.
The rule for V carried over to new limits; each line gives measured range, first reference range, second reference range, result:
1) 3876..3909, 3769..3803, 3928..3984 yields -2.5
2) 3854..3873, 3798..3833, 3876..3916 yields -1.3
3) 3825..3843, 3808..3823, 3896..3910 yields 3.9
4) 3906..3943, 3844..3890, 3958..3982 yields 1.8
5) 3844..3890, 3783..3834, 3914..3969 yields -4.4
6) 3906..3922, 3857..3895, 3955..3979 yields -2.7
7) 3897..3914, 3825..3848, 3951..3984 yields -3.2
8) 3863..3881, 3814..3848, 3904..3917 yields -0.9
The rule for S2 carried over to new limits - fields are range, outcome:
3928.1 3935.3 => 2.62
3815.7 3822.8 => 6.23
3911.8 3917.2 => 6.83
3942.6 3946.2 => 6.43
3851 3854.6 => 7.22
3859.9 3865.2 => 6.78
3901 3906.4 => 6.2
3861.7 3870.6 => 6.91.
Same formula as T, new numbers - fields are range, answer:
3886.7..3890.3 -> 4.33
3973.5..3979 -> 6.39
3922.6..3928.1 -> 6.39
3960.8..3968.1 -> 4.74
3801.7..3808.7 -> 6.58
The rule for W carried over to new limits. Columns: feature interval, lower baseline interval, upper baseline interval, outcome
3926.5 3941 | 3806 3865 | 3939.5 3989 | 0.50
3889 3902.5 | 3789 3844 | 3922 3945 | -0.19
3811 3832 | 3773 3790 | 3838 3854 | 0.06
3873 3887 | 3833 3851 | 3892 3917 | -0.03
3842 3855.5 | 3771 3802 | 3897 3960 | -0.11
